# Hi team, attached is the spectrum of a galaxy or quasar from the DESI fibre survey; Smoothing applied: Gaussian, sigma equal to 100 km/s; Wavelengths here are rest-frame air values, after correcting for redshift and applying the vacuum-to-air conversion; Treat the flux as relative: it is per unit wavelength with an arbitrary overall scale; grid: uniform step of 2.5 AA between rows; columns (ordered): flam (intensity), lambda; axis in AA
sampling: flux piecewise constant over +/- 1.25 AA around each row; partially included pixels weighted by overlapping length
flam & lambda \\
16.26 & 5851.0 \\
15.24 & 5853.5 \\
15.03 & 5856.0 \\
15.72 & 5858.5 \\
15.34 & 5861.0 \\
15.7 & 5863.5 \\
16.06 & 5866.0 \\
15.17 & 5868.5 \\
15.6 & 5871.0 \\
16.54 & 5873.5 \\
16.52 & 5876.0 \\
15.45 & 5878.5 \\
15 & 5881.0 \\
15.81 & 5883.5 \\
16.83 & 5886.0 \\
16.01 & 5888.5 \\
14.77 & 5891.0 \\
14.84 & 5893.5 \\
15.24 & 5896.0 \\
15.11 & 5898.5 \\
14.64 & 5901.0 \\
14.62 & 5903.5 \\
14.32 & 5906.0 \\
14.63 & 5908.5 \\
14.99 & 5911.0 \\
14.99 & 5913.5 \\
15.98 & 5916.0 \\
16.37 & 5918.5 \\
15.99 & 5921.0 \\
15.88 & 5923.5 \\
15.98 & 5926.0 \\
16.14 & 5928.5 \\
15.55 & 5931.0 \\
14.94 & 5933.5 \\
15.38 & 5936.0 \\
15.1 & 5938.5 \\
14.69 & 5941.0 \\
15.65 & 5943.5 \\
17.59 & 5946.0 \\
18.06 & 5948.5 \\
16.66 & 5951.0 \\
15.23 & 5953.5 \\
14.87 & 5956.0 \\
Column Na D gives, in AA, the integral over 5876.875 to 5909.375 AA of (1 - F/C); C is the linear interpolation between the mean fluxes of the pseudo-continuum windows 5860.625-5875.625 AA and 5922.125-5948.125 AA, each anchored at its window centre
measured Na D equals 1.23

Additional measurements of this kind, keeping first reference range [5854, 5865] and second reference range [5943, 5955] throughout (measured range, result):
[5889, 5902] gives 0.77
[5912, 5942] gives 1.42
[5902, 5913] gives 0.98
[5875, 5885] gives 0.01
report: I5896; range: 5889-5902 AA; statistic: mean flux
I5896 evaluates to 15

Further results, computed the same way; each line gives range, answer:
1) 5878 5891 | 15.7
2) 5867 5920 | 15.4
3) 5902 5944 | 15.4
